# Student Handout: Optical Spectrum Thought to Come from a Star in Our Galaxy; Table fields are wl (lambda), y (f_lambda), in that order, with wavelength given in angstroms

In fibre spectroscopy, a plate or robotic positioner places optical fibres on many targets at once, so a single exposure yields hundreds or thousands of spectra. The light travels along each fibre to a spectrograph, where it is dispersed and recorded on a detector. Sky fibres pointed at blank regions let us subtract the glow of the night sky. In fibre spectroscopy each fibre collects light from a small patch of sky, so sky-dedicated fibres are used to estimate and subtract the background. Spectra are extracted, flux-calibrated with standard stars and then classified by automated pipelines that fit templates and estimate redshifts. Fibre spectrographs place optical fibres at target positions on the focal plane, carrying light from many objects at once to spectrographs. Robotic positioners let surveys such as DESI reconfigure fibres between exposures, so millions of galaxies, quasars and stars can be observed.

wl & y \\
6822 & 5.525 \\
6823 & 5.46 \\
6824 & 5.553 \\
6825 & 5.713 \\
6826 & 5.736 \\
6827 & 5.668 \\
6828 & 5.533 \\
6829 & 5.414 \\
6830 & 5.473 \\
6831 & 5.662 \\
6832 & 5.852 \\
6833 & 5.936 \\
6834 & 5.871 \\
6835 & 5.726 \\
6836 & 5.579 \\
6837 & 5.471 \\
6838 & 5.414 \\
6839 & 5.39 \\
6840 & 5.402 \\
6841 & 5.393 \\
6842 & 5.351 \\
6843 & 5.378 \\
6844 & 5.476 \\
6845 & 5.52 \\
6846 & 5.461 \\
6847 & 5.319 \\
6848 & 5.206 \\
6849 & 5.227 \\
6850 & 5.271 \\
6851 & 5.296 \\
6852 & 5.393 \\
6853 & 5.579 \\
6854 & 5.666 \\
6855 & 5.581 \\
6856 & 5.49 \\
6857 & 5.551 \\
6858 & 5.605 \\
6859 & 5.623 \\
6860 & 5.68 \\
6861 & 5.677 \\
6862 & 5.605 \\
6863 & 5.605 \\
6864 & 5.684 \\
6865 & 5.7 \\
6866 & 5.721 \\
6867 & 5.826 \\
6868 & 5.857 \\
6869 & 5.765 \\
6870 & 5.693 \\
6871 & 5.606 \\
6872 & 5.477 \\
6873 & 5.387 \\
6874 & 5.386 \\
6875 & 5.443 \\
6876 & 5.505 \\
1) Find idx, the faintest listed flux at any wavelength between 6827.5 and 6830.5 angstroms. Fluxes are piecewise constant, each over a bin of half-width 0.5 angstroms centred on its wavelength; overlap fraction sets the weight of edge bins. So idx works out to 5.414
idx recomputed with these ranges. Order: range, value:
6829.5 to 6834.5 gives 5.473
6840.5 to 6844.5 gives 5.351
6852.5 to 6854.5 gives 5.579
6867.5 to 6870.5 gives 5.693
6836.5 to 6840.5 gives 5.39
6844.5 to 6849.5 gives 5.206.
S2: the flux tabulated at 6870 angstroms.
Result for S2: 5.693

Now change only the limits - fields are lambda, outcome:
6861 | 5.677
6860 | 5.68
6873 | 5.387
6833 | 5.936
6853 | 5.579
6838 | 5.414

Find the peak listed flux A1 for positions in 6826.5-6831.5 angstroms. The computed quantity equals 5.668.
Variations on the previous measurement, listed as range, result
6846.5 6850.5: 5.319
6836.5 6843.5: 5.471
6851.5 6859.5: 5.666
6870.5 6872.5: 5.606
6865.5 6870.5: 5.857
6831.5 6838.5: 5.936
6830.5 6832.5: 5.852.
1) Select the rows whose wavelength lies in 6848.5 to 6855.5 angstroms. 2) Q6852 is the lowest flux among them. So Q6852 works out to 5.227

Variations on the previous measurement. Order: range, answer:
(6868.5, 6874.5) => 5.386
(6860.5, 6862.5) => 5.605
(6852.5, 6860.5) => 5.49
